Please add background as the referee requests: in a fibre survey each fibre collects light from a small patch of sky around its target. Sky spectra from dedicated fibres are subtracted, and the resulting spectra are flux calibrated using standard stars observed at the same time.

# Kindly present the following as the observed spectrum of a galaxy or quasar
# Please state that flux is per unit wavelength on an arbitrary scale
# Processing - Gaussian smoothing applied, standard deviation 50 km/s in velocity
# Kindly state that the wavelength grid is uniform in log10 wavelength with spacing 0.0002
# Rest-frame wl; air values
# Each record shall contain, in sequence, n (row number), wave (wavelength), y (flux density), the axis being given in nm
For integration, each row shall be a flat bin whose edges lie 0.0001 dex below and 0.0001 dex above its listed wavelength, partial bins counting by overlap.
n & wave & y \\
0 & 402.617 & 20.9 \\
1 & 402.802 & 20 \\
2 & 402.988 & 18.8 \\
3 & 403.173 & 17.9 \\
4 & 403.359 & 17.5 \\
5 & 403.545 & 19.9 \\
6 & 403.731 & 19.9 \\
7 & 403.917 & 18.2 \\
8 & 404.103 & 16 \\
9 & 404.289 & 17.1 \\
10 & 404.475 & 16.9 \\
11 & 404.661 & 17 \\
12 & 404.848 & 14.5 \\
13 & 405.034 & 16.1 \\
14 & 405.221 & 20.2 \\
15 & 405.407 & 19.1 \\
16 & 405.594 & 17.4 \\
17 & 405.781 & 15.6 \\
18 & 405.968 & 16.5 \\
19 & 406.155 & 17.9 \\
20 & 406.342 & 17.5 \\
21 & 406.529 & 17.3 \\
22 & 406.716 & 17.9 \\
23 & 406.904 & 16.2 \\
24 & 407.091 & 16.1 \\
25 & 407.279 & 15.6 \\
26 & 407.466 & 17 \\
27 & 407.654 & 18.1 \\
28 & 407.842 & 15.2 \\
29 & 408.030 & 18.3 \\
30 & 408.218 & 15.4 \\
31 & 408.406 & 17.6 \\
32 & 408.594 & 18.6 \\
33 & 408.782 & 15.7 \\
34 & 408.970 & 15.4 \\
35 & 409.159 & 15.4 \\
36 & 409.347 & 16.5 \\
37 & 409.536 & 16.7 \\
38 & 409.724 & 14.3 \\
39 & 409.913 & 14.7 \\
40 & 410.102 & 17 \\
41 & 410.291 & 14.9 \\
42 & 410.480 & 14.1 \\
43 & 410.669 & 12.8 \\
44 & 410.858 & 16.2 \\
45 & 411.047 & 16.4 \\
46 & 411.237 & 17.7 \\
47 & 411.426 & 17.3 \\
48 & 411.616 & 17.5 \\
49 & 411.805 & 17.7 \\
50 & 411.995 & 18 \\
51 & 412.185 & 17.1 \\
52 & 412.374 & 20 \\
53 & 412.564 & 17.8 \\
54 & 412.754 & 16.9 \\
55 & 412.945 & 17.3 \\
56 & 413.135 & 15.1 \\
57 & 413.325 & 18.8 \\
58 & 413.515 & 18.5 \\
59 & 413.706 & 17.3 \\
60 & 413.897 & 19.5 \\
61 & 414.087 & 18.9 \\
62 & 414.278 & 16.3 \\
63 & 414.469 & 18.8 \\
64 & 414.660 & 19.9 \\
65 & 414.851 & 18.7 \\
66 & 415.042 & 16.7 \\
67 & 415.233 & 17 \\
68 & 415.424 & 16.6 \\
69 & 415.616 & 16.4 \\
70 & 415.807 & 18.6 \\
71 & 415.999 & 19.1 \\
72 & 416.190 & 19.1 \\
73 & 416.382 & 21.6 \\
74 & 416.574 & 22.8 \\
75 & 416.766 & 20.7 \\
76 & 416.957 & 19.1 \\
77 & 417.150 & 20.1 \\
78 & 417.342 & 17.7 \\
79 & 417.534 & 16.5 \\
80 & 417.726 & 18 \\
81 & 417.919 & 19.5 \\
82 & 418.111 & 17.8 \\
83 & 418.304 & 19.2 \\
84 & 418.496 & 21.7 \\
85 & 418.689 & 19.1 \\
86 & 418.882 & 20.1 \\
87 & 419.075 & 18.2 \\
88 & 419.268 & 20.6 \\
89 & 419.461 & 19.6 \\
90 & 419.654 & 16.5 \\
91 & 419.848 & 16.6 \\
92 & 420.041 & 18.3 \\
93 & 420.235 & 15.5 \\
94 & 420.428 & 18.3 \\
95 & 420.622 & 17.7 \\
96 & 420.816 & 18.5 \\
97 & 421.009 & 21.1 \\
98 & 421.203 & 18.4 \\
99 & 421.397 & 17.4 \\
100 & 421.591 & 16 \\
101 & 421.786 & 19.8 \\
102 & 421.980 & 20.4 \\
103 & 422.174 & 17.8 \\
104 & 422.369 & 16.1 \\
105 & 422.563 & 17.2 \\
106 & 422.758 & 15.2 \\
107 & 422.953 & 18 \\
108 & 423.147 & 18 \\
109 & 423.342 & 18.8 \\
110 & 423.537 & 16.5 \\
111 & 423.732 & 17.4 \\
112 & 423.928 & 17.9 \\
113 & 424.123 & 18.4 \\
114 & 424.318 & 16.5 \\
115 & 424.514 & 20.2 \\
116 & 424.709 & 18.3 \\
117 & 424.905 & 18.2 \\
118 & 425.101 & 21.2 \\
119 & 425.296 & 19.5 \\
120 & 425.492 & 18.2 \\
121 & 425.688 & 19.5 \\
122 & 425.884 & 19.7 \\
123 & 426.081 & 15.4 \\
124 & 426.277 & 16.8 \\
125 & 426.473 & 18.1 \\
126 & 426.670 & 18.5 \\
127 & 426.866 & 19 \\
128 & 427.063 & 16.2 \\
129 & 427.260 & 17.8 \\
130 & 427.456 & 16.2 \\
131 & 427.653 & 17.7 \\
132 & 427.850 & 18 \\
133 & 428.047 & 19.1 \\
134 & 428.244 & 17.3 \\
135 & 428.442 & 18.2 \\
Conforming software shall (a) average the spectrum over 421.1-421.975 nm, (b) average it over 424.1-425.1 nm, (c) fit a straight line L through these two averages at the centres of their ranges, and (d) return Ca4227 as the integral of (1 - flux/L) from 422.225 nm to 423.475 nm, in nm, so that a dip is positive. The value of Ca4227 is 0.08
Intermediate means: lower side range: 18.2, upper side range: 18.6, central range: 17.2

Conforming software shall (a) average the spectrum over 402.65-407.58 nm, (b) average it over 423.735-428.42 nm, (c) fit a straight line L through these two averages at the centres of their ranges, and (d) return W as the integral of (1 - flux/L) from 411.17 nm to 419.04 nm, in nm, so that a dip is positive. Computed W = -0.28 nm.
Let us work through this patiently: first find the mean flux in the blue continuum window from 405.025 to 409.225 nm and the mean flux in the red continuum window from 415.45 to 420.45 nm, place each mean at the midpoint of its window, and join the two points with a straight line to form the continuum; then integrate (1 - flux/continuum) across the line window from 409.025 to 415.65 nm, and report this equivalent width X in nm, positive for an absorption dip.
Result 0.33 nm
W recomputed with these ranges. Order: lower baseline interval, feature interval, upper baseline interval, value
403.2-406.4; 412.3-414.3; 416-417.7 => 0.12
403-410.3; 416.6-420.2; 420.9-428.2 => -0.24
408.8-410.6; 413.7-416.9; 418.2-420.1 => -0.22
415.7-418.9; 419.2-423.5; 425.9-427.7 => 0.14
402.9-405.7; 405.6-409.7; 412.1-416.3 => 0.27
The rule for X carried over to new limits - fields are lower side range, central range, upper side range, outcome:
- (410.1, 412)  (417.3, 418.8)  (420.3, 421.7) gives -0.099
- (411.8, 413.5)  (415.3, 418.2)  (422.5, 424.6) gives -0.202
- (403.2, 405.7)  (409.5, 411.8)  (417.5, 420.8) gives 0.275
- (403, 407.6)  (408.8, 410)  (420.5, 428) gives 0.135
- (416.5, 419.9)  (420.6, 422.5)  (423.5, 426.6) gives 0.038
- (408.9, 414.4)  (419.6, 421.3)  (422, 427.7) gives -0.037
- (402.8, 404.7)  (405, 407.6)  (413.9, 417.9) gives 0.139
